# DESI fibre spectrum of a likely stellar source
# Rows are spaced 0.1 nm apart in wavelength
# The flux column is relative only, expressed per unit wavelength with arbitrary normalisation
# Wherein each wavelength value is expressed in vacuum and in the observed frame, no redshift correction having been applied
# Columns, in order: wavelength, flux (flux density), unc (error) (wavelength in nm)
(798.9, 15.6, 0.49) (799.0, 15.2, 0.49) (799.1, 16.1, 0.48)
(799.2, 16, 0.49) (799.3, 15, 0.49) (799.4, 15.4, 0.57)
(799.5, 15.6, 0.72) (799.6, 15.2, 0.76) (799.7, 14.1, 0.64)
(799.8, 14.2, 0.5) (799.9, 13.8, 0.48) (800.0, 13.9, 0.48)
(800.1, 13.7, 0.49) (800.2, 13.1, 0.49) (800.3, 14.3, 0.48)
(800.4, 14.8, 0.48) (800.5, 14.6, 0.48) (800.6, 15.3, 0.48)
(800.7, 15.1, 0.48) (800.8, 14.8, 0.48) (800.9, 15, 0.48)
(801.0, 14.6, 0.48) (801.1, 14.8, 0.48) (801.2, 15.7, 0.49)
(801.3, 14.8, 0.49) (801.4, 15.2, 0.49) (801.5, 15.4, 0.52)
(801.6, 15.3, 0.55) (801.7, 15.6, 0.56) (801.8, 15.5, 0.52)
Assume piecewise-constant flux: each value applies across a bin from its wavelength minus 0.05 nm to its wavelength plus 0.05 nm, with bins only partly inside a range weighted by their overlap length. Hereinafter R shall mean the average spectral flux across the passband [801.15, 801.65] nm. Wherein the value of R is 15.3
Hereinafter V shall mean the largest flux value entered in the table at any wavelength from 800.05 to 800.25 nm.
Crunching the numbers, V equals 13.7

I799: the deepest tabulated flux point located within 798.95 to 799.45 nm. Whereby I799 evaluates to 15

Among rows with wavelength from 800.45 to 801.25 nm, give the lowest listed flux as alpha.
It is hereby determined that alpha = 14.6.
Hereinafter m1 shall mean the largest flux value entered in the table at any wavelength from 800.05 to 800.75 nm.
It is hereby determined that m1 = 15.3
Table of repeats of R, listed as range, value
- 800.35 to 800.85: 14.9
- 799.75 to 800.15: 13.9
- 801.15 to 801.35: 15.3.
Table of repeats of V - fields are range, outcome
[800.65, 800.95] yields 15.1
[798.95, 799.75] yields 16.1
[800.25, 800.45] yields 14.8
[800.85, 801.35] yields 15.7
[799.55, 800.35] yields 15.2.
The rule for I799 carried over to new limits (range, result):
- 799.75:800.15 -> 13.7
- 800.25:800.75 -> 14.3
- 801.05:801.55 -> 14.8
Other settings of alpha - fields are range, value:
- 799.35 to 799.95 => 13.8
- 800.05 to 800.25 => 13.1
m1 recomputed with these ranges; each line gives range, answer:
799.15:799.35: 16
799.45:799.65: 15.6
